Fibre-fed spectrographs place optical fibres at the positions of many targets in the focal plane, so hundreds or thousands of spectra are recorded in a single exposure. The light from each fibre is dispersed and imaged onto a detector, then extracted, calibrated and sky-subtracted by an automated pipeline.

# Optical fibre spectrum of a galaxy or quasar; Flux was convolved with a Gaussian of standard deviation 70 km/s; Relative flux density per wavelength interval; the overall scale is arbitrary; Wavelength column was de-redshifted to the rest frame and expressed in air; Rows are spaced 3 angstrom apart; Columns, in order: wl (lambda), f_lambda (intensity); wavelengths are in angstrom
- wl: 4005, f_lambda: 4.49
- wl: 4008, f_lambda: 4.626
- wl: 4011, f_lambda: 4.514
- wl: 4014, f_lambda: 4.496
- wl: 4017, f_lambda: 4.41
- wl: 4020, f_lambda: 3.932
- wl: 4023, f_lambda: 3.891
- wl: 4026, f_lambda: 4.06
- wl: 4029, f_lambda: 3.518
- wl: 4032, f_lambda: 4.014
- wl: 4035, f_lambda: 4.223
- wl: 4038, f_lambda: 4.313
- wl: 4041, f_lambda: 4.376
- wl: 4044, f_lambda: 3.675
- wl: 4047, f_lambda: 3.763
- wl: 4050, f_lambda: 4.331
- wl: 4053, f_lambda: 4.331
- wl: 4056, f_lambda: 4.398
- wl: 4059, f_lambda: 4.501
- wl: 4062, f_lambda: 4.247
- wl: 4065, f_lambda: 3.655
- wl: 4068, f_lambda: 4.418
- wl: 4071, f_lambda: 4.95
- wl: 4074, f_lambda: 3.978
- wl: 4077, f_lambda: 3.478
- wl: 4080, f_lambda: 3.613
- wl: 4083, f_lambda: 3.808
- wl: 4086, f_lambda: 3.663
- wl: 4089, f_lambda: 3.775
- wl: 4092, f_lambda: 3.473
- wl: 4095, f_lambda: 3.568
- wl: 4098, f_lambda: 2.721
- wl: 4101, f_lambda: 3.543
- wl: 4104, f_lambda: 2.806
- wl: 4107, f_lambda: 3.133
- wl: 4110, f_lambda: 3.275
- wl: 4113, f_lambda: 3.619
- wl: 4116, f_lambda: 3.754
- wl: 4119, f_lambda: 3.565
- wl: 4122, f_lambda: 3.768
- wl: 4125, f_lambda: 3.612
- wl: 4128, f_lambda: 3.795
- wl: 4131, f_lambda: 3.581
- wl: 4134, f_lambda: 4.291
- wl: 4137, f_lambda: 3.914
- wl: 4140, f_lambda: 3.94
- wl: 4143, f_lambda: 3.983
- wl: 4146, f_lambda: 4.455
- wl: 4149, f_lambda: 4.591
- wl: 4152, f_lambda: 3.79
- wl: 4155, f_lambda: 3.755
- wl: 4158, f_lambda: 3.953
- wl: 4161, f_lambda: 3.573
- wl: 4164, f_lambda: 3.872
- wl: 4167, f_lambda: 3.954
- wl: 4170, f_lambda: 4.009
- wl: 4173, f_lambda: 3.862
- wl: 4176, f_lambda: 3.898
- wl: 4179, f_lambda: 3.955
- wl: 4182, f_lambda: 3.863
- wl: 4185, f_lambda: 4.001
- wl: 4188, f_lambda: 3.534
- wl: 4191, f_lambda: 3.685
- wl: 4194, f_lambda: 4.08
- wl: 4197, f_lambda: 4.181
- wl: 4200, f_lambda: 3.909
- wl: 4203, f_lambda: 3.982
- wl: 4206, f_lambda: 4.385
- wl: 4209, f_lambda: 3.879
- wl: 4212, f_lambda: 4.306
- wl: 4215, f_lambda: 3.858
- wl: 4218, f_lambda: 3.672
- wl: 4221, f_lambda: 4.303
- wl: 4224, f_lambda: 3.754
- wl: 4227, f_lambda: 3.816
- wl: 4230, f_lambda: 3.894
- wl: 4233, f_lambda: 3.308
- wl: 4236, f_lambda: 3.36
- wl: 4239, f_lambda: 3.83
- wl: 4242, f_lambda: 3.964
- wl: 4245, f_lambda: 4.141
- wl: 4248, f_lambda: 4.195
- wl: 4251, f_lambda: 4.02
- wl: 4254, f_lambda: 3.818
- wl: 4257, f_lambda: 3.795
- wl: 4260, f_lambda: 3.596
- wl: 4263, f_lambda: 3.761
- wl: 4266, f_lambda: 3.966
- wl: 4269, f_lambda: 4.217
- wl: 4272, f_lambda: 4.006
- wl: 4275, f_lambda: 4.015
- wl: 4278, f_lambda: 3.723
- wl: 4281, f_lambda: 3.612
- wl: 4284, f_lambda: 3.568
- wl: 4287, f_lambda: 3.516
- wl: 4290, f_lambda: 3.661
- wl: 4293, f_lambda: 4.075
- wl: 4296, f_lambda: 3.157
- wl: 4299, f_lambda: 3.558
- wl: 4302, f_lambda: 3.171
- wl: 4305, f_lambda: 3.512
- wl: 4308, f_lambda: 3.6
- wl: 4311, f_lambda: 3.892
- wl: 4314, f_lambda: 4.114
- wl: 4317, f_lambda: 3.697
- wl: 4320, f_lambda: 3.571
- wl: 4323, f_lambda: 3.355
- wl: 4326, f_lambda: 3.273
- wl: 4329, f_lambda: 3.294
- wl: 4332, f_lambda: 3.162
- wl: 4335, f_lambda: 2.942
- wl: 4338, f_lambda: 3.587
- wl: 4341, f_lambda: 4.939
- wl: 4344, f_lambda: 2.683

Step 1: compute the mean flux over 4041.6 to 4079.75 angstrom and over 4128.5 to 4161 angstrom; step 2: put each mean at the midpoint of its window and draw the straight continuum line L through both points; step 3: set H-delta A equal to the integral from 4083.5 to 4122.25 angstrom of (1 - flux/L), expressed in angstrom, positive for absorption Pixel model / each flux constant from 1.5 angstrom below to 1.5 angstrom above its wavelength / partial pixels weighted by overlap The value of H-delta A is 6.0 angstrom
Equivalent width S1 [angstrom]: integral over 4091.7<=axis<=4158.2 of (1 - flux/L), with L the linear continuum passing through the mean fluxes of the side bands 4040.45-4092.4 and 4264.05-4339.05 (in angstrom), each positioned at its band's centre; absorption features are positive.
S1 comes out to 3.94 angstrom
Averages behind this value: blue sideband 4.03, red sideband 3.61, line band 3.69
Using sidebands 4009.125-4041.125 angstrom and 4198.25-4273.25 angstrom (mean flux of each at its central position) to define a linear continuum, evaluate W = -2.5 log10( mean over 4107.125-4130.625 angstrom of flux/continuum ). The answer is 0.13 mag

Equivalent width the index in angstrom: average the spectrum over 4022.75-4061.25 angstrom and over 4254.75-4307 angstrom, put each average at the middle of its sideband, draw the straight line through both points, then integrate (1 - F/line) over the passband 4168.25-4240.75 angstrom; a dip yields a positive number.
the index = -1.0 angstrom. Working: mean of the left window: 4.12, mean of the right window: 3.7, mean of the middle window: 3.89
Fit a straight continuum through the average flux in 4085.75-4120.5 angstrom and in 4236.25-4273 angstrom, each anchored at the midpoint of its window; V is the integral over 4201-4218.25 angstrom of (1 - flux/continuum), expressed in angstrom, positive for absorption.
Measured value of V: -1.2 angstrom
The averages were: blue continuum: 3.4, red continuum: 3.92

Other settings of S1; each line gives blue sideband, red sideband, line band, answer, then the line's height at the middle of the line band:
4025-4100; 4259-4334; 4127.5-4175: -1.6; 3.83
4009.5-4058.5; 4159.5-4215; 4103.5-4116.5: 2.3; 4.04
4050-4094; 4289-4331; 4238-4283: -3.1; 3.66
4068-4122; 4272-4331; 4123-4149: -2.7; 3.6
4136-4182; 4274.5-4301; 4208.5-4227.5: -0.7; 3.81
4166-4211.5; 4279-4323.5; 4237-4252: -0.9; 3.78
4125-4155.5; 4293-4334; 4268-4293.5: -1.5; 3.6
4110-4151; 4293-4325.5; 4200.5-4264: -3.0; 3.71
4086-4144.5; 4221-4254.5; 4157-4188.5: -1.4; 3.71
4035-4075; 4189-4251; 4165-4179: 0.3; 4.01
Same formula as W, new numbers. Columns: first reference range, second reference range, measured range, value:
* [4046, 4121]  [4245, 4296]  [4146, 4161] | -0.06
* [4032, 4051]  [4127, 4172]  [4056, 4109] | 0.09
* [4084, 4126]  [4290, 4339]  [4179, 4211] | -0.14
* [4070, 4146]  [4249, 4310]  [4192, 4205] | -0.10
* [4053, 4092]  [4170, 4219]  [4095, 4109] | 0.27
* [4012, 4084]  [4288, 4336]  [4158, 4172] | -0.01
